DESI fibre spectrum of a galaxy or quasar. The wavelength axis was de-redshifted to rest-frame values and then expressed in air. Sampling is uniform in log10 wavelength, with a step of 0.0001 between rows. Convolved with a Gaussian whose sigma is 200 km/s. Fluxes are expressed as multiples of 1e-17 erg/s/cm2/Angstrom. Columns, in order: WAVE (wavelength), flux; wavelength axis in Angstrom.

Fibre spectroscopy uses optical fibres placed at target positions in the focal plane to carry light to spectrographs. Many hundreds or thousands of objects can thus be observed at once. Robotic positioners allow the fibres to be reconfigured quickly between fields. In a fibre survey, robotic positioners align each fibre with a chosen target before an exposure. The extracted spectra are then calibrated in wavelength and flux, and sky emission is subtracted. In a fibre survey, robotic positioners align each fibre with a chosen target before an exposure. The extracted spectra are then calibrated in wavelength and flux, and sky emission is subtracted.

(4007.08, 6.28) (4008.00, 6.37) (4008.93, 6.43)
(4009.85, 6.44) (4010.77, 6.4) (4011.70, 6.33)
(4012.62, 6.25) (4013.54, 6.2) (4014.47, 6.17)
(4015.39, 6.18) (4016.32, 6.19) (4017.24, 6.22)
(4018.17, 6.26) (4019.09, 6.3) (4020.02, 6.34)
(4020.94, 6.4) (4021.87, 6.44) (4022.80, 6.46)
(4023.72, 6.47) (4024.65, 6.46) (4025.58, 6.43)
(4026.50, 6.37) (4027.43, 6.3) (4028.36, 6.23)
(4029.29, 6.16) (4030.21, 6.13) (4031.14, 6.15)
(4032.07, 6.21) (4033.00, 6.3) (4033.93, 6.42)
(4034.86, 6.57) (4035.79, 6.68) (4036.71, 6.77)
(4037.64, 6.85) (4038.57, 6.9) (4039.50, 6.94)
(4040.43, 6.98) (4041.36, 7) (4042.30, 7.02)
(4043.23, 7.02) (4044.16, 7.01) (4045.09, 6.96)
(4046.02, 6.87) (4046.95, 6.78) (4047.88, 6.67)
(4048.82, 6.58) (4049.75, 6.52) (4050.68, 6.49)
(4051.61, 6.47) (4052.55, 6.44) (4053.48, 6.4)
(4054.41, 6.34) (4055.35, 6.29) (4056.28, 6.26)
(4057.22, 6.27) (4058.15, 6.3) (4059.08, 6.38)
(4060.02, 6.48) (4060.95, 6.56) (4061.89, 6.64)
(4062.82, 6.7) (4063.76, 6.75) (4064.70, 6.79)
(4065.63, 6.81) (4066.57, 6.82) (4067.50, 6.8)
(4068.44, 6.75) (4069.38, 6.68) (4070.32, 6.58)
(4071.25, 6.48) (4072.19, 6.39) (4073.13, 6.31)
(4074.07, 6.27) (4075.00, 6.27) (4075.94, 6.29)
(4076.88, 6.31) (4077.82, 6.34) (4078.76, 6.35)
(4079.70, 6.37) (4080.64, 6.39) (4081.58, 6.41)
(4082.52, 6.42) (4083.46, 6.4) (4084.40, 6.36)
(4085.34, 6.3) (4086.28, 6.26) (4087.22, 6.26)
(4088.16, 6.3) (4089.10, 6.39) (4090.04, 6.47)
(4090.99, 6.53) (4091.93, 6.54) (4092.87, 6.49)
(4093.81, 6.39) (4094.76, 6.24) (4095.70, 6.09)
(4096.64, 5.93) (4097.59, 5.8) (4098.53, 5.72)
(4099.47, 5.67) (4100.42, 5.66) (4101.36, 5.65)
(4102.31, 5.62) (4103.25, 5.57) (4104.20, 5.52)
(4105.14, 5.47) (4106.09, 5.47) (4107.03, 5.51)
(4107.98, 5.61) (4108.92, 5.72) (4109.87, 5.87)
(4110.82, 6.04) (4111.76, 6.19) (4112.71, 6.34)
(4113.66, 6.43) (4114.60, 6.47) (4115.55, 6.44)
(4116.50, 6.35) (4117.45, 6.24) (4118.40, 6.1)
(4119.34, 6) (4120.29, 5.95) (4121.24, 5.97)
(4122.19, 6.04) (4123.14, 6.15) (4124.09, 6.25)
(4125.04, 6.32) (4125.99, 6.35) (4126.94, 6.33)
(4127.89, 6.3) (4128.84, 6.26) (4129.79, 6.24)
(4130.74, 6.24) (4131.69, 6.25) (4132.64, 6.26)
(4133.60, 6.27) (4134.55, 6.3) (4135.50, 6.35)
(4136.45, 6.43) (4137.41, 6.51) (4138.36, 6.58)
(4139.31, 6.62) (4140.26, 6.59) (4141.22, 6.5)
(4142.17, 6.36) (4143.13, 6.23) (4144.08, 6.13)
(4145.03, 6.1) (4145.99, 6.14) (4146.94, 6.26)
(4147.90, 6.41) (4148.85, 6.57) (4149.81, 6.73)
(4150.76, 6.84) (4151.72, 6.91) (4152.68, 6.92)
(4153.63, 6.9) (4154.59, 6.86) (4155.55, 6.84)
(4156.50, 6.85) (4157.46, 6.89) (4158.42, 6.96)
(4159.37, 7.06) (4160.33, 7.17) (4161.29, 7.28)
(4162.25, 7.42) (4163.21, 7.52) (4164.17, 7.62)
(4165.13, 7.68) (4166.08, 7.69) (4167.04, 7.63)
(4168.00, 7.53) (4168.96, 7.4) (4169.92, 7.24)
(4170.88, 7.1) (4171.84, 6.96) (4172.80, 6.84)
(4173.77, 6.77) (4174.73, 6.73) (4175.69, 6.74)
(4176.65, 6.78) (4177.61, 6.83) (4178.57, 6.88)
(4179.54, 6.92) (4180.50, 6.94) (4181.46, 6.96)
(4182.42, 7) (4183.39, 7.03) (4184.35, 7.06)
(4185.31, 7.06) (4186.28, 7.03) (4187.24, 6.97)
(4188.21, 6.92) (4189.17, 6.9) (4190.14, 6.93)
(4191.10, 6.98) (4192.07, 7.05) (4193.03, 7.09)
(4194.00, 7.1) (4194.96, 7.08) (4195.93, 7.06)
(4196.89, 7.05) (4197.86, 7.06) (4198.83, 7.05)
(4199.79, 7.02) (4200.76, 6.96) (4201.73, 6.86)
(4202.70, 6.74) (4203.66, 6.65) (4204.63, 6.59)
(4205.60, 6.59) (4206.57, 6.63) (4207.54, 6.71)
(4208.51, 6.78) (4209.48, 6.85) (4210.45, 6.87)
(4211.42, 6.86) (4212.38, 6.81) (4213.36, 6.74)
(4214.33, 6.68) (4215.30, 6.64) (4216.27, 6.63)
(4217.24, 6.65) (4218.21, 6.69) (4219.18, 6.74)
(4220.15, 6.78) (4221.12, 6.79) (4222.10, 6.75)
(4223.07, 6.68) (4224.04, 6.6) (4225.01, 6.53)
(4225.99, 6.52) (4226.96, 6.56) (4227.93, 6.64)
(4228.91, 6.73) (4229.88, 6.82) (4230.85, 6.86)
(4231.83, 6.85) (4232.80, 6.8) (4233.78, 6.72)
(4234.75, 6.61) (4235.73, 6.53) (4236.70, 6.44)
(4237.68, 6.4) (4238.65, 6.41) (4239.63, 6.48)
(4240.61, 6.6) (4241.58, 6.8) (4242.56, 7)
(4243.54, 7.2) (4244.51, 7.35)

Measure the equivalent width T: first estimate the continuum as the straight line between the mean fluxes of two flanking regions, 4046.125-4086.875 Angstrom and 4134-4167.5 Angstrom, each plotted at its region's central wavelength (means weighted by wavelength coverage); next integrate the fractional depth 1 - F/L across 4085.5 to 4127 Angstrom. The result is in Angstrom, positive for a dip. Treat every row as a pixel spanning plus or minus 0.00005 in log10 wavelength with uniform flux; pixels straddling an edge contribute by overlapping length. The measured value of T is 3.6 Angstrom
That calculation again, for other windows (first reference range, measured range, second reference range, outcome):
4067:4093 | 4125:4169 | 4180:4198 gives 0.49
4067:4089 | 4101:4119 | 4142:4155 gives 1.48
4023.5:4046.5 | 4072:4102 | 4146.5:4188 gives 2.38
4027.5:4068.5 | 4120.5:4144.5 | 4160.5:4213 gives 1.90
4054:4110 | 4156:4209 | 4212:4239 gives -3.94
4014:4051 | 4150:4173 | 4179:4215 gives -1.17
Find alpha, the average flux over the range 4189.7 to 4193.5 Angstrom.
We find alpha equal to 7.02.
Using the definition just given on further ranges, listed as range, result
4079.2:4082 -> 6.39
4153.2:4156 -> 6.85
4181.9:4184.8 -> 7.03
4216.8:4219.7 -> 6.7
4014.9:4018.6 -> 6.21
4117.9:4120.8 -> 6.03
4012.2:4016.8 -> 6.2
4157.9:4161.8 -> 7.12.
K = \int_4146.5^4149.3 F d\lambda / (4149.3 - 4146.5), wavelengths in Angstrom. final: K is 6.41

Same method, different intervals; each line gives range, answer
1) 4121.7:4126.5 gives 6.22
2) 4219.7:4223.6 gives 6.75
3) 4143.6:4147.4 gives 6.17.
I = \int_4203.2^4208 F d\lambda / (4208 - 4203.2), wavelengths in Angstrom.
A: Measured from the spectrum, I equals 6.62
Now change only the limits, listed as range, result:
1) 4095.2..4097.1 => 6.03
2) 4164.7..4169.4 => 7.6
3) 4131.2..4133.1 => 6.26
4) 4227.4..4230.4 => 6.74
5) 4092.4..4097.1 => 6.23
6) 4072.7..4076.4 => 6.29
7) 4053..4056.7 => 6.33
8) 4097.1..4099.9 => 5.73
